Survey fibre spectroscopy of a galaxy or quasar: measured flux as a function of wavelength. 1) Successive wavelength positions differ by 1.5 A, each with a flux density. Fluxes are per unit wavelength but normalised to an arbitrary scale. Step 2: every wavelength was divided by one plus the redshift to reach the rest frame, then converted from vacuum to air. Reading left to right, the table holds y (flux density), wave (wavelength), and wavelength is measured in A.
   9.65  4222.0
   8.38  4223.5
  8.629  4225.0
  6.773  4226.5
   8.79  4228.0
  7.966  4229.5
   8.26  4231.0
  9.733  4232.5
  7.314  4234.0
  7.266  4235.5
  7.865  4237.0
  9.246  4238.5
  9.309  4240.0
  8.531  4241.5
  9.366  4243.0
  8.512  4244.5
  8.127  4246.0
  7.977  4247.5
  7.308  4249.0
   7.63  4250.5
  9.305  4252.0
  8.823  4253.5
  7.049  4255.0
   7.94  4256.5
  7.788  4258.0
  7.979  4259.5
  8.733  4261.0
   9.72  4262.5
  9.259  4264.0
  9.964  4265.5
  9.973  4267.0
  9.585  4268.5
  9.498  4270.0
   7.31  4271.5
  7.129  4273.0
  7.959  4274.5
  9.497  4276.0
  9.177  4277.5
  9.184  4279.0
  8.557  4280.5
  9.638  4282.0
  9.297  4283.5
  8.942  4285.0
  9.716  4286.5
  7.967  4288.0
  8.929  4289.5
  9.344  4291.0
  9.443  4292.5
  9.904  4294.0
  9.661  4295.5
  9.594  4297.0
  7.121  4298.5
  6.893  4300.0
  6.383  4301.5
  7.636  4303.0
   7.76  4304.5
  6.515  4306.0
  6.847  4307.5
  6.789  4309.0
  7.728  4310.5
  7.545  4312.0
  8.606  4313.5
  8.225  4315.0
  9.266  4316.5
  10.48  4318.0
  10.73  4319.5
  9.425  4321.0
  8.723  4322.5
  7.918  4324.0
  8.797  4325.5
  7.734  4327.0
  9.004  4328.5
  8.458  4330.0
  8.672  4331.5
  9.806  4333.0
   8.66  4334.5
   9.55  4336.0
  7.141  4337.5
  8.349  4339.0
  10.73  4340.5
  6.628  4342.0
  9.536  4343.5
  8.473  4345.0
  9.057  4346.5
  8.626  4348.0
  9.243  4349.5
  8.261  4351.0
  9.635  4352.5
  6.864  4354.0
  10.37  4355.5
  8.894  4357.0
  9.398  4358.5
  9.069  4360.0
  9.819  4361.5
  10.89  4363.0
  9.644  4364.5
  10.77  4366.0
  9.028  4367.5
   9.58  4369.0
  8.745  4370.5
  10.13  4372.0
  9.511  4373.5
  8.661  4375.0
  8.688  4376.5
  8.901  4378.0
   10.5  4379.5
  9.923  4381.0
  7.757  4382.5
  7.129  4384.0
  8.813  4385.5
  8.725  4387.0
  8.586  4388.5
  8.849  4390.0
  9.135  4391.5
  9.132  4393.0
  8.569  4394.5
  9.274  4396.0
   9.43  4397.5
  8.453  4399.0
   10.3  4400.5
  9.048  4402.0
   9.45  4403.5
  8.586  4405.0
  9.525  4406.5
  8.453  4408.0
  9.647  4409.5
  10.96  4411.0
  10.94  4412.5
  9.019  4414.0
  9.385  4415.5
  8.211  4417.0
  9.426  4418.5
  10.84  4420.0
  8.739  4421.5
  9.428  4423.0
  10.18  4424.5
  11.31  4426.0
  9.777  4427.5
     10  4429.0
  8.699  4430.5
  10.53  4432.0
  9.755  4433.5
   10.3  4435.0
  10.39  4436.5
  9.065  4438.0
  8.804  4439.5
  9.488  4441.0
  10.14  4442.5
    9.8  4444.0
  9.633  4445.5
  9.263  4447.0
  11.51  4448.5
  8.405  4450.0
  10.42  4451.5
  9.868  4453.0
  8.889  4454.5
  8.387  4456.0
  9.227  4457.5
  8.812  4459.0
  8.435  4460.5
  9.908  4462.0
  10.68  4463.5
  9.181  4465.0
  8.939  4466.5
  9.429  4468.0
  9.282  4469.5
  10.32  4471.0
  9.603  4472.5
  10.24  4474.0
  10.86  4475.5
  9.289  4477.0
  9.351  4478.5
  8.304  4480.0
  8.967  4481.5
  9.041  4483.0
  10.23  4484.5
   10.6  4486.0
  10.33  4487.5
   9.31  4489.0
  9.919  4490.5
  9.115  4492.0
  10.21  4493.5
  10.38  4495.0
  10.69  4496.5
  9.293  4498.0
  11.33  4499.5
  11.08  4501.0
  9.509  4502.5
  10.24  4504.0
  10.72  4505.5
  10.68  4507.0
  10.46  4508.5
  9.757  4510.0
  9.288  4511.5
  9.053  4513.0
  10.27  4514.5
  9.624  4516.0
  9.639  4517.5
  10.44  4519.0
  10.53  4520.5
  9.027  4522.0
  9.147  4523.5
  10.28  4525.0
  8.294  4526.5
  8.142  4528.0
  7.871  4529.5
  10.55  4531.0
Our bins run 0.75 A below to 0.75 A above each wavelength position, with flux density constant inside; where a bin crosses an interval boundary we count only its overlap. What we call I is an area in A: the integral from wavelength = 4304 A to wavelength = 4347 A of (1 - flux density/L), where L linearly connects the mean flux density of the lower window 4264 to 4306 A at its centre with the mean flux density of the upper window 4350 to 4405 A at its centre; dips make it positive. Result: 1.9 A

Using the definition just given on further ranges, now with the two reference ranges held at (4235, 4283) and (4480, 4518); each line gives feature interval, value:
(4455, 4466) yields 0.6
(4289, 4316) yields 2.4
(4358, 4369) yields -0.7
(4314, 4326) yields -0.3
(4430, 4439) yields -0.2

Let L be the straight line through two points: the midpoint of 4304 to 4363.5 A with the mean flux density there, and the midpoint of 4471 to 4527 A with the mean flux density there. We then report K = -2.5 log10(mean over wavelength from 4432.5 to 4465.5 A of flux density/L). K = -0.006 mag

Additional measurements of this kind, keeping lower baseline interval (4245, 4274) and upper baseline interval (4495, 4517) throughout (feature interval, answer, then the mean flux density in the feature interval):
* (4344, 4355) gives 0.052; 8.66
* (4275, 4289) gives -0.056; 9.08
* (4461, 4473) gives 0.026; 9.64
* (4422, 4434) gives -0.036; 9.94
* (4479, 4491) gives 0.047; 9.58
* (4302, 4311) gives 0.221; 7.18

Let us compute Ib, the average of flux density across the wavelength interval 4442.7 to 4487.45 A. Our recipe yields 9.57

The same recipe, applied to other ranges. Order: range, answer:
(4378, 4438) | 9.4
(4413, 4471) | 9.58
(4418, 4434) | 9.89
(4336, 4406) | 9.06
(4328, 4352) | 8.77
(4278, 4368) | 8.76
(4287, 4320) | 8.33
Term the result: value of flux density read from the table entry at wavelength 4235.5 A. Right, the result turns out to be 7.266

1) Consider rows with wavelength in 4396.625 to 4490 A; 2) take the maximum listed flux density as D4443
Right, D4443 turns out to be 11.51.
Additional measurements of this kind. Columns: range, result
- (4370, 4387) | 10.5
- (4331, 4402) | 10.89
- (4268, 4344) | 10.73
